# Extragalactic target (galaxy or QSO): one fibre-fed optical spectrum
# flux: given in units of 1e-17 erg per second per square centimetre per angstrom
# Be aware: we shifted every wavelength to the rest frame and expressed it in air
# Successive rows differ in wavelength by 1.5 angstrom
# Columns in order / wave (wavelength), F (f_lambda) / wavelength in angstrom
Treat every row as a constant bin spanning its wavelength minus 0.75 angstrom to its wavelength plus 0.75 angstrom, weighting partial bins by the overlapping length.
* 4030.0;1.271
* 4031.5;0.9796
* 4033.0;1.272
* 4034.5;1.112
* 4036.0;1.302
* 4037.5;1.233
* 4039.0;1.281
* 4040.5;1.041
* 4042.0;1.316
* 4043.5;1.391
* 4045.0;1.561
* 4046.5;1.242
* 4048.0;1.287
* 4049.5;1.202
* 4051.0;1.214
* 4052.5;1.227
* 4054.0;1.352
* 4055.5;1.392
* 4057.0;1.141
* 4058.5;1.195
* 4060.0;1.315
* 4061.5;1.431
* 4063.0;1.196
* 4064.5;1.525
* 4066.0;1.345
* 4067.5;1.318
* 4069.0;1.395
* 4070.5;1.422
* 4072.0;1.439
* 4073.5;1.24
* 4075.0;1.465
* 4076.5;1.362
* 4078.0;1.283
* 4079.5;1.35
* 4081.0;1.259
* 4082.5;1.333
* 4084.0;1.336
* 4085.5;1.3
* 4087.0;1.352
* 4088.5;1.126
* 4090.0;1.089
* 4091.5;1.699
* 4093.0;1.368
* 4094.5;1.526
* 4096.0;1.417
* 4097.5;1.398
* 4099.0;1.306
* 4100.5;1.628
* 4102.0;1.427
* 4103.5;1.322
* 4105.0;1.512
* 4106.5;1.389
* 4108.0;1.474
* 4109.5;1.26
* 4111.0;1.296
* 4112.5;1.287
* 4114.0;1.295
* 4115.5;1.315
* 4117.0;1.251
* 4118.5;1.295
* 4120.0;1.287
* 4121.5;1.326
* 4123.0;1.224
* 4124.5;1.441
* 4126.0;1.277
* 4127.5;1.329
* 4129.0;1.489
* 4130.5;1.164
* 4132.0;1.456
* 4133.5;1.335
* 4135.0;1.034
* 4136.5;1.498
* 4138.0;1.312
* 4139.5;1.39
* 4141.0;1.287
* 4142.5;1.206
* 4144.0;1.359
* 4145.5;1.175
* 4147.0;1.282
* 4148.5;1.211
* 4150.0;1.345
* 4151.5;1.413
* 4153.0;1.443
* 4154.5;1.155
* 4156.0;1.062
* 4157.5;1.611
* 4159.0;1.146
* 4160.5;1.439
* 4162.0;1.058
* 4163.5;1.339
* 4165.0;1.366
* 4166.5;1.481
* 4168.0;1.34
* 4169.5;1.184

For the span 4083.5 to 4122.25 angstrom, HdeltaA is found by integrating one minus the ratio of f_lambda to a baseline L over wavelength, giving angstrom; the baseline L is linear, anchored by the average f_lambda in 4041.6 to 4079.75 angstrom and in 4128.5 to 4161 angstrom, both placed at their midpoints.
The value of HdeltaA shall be -1.1 angstrom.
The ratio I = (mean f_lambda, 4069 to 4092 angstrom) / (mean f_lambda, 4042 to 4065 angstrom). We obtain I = 1.02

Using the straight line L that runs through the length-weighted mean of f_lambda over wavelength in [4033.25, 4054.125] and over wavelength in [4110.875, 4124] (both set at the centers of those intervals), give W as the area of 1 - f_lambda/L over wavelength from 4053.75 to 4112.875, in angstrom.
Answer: -3.6 angstrom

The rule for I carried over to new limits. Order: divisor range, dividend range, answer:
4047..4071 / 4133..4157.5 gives 0.99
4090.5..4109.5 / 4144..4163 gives 0.89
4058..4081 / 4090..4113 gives 1.04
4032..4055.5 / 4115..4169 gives 1.03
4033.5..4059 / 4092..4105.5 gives 1.14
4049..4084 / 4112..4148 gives 0.99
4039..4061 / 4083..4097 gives 1.06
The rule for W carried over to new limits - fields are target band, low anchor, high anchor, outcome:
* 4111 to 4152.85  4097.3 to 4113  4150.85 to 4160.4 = 1.3 angstrom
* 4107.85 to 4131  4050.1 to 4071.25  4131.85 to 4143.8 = 0.0 angstrom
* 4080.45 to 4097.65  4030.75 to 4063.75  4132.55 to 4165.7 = -1.0 angstrom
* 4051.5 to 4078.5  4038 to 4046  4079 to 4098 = -0.1 angstrom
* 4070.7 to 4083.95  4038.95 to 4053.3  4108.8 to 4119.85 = -0.7 angstrom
